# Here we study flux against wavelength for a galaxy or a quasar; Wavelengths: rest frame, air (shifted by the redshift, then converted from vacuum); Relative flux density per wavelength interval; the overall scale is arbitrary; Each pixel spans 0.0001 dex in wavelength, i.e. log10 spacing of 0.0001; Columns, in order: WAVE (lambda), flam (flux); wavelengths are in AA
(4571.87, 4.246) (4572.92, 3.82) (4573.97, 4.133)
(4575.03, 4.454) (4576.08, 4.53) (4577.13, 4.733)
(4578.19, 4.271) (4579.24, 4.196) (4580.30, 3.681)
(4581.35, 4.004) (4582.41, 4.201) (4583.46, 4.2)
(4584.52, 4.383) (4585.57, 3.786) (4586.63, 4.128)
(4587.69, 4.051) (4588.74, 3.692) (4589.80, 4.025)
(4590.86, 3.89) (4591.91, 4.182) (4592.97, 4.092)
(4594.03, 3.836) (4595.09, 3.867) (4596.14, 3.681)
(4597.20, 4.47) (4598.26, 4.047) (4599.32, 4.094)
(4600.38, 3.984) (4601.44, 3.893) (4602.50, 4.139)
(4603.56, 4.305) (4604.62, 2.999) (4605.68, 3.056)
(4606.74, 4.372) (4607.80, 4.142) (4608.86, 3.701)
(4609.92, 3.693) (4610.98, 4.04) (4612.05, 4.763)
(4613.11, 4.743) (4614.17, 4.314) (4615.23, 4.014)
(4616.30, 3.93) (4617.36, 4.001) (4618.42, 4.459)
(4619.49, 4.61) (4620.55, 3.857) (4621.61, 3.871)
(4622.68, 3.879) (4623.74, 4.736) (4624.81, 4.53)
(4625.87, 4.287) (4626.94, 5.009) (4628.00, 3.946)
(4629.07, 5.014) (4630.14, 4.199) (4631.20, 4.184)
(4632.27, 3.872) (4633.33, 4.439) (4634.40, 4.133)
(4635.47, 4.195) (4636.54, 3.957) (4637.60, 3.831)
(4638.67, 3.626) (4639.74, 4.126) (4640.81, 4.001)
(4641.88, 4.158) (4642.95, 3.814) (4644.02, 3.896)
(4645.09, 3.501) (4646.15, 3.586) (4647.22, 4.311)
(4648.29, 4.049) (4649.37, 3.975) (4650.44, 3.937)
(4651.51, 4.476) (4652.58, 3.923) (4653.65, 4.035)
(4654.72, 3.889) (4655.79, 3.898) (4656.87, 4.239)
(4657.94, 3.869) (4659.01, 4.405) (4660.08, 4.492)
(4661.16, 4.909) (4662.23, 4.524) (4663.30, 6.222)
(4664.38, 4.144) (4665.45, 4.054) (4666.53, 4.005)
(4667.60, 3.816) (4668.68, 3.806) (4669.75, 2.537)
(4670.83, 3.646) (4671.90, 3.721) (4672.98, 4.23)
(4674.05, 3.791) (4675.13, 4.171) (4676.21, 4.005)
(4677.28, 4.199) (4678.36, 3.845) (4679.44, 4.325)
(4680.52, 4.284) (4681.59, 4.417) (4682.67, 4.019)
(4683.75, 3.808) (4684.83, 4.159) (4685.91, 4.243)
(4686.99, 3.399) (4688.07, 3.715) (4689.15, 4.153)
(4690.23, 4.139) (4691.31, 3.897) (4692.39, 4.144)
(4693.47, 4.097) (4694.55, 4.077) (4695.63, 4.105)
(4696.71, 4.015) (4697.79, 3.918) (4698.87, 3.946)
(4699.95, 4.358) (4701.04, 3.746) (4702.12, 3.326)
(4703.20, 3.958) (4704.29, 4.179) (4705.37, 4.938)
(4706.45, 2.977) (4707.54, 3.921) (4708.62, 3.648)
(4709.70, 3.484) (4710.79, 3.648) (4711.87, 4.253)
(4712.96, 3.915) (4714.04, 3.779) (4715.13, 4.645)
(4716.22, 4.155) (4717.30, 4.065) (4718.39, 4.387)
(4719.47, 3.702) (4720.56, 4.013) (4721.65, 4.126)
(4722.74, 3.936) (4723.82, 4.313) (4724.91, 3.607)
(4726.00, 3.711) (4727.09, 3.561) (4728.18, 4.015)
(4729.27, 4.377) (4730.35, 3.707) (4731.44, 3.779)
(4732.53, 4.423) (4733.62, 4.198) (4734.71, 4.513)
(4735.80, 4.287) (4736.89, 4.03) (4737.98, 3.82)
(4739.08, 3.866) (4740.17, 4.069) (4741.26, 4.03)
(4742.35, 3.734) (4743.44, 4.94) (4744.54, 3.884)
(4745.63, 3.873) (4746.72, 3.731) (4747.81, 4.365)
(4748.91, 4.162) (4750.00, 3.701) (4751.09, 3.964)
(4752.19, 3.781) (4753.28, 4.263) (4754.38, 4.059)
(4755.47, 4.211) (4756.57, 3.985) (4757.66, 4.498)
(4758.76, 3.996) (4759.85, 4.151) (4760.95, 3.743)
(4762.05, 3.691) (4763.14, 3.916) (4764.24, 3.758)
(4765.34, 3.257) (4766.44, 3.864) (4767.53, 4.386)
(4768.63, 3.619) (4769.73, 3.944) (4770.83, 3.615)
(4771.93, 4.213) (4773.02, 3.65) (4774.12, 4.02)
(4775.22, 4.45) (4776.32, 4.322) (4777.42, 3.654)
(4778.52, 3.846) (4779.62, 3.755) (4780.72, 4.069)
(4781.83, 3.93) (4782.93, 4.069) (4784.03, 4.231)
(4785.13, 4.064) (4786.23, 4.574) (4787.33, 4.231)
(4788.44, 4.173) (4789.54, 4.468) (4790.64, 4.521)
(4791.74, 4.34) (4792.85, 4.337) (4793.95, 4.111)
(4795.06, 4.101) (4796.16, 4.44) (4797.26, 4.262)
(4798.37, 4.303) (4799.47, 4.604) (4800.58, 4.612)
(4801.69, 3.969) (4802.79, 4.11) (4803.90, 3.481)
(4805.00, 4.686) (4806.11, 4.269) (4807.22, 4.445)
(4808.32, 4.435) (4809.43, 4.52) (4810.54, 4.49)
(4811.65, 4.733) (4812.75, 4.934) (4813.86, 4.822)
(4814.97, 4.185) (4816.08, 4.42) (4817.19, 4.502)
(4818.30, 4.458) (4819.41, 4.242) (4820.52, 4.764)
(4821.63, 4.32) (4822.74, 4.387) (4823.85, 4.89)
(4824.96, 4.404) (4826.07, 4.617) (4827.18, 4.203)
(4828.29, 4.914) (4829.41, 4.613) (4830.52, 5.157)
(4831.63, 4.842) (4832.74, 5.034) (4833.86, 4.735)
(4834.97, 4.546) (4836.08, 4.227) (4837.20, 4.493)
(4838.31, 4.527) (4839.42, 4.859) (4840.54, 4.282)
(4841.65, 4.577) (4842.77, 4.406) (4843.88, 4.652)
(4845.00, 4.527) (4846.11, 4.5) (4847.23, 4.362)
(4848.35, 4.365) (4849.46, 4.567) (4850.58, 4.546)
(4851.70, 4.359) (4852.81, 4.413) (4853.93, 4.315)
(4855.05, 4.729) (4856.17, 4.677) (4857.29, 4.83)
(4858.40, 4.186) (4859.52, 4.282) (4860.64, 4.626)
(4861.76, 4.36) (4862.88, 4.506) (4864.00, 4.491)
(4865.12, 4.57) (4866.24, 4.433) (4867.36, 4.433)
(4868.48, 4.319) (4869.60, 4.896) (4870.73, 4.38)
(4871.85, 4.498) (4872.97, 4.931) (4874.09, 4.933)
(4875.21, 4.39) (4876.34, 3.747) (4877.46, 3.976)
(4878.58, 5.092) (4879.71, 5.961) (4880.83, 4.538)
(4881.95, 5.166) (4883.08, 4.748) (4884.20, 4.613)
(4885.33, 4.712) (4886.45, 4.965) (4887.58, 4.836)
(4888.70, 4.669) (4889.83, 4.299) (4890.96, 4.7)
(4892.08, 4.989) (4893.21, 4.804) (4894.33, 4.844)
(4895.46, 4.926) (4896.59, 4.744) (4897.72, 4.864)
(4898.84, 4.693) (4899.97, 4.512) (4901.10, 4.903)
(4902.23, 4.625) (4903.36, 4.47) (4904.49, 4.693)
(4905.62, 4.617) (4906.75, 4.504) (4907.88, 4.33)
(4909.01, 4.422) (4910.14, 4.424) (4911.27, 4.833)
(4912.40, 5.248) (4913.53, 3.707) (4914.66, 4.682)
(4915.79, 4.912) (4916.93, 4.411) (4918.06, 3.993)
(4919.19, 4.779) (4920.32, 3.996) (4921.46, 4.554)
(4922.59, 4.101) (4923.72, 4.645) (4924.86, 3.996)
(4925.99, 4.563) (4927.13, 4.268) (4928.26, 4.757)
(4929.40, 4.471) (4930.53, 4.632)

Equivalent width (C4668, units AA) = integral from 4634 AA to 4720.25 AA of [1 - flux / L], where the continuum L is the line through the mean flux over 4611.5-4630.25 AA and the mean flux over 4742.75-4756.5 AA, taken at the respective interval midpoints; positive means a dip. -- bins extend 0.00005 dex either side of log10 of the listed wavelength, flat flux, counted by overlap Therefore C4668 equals 4.1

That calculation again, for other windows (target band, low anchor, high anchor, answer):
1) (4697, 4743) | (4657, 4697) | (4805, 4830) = 2.7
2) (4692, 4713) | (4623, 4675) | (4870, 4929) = 1.5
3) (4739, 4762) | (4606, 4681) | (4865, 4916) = 1.7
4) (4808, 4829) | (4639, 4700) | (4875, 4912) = -0.3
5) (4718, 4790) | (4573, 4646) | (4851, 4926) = 5.5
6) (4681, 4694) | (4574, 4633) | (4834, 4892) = 0.8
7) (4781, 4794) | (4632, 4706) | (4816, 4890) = 0.4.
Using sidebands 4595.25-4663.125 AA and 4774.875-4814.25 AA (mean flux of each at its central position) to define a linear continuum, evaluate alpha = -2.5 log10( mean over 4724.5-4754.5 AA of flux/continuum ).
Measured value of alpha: 0.06 mag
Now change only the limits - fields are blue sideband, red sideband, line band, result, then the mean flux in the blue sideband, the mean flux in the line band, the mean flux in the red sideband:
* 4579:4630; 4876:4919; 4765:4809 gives 0.08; 4.1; 4.14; 4.67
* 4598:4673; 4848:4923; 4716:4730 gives 0.07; 4.1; 3.99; 4.59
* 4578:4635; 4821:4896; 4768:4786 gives 0.12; 4.11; 3.98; 4.61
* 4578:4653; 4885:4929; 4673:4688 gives 0.04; 4.07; 4.05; 4.59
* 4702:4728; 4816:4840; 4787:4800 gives 0.02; 3.94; 4.33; 4.6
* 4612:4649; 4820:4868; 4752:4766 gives 0.12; 4.16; 3.95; 4.55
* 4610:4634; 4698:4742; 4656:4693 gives 0.01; 4.29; 4.1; 3.98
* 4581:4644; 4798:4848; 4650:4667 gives -0.03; 4.09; 4.32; 4.51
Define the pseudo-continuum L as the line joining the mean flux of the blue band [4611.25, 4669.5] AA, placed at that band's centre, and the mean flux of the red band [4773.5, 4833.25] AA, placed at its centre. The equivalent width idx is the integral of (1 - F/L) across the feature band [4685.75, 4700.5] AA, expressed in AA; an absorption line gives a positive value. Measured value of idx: 0.83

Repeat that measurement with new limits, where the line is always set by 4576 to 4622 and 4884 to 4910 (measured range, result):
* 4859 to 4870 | 0.3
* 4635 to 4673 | 1.2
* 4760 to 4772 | 1.6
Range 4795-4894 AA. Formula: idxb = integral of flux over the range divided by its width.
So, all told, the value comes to 4.55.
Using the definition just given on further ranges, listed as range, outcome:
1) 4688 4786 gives 3.99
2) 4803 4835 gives 4.55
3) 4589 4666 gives 4.13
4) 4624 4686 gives 4.12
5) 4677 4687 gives 4.1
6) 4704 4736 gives 4.01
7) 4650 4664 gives 4.37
